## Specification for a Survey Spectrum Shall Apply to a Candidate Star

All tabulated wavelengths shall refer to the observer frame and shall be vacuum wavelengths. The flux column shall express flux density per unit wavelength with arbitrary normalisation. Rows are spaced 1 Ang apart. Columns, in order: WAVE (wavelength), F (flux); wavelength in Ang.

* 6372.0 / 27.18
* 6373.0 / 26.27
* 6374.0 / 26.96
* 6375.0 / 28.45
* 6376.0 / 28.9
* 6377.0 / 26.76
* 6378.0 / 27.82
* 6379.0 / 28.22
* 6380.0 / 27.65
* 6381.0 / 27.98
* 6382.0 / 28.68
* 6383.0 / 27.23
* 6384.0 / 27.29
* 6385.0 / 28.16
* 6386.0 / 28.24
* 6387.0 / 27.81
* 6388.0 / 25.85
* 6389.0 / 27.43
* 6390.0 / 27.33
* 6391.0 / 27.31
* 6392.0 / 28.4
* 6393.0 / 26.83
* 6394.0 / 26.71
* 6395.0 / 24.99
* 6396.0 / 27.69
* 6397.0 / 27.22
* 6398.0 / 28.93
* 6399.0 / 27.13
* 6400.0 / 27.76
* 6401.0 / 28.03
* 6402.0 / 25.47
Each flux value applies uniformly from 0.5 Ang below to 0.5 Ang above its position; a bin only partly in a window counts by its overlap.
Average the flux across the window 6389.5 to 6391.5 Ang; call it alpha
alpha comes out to 27.3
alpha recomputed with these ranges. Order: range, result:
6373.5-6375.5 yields 27.7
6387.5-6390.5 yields 26.9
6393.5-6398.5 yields 27.1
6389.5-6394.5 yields 27.3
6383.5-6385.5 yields 27.7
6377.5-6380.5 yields 27.9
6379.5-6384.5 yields 27.8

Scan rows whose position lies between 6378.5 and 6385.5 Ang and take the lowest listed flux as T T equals 27.23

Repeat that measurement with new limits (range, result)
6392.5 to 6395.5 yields 24.99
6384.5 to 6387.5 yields 27.81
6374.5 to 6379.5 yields 26.76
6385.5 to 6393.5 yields 25.85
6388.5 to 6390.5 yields 27.33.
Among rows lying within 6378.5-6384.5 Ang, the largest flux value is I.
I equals 28.68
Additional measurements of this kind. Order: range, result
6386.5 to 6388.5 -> 27.81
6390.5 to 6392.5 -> 28.4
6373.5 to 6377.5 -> 28.9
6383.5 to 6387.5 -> 28.24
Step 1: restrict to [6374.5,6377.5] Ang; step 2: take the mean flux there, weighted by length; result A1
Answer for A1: 28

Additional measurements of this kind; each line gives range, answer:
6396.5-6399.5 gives 27.8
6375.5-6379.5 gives 27.9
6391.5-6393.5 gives 27.6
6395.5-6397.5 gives 27.5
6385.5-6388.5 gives 27.3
